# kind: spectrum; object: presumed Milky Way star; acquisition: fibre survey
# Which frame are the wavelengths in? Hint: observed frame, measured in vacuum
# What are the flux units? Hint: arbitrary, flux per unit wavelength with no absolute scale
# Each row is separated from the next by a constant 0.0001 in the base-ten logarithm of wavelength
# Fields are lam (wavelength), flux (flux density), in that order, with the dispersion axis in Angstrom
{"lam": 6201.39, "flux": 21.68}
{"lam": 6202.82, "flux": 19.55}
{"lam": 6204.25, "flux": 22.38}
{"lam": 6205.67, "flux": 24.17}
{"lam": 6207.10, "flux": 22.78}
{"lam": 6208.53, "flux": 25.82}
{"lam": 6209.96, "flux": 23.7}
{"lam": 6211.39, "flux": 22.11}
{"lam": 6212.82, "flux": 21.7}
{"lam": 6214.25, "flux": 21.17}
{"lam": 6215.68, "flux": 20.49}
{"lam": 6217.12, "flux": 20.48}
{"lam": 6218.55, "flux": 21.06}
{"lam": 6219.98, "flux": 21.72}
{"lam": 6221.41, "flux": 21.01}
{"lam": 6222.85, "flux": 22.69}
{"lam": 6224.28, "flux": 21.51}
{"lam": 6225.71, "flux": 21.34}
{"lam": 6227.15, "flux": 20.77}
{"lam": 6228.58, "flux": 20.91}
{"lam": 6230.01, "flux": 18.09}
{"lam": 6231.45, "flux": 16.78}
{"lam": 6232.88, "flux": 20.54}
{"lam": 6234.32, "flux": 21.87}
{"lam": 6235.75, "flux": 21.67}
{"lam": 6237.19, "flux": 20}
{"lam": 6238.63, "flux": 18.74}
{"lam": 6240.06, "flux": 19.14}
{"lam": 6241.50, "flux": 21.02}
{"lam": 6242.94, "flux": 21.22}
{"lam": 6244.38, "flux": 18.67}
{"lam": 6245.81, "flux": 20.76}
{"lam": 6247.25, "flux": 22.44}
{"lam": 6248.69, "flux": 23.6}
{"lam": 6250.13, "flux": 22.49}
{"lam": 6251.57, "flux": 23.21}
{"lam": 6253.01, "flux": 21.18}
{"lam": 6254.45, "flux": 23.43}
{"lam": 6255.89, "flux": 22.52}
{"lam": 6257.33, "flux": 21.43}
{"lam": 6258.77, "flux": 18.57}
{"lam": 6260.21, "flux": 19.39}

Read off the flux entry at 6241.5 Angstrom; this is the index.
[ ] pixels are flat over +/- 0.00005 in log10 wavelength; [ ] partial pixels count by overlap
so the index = 21.02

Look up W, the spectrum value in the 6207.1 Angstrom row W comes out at 22.78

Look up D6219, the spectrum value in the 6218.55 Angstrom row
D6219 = 21.06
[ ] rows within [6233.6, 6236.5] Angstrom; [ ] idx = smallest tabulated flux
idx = 21.67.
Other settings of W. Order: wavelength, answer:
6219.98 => 21.72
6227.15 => 20.77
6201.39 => 21.68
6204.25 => 22.38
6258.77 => 18.57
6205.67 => 24.17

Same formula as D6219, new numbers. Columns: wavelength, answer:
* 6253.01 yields 21.18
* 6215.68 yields 20.49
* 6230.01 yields 18.09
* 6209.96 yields 23.7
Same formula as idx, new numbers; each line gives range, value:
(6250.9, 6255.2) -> 21.18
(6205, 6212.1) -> 22.11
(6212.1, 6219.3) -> 20.48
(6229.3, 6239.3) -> 16.78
